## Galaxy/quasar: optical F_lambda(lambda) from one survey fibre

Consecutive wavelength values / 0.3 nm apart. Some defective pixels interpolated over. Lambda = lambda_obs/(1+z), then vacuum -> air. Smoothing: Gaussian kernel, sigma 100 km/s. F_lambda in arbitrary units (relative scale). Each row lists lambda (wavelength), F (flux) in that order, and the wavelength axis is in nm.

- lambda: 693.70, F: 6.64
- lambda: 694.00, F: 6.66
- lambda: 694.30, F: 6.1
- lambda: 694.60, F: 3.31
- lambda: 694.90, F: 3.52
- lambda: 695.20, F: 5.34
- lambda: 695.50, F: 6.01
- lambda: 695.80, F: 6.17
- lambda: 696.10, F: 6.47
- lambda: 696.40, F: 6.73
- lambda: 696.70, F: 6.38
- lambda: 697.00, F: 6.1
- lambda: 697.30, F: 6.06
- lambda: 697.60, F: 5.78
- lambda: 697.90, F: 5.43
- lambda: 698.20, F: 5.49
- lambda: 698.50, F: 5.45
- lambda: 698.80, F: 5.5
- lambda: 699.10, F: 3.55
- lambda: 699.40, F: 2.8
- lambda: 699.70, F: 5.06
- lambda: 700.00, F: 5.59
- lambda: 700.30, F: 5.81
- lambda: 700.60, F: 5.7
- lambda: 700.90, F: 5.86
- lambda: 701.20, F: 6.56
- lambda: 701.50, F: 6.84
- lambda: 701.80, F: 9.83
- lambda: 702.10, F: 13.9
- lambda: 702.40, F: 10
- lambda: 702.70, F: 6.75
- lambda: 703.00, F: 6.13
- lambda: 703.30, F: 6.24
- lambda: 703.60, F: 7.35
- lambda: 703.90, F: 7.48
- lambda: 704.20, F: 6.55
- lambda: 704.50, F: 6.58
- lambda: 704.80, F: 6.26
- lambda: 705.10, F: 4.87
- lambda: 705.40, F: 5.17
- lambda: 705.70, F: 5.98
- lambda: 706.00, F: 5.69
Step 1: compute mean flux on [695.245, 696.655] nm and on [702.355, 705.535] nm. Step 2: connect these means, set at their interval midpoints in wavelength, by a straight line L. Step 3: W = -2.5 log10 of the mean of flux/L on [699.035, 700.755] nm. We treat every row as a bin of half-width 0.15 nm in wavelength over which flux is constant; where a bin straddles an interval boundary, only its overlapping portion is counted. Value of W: 0.313 mag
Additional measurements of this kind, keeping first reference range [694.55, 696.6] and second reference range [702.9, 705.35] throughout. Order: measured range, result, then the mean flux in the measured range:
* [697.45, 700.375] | 0.162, 5.03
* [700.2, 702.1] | -0.205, 7.35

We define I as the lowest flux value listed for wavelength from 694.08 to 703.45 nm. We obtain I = 2.8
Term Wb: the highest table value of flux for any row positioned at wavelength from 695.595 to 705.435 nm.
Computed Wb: 13.9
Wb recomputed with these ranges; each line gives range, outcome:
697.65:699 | 5.5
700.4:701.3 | 6.56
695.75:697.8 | 6.73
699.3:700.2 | 5.59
